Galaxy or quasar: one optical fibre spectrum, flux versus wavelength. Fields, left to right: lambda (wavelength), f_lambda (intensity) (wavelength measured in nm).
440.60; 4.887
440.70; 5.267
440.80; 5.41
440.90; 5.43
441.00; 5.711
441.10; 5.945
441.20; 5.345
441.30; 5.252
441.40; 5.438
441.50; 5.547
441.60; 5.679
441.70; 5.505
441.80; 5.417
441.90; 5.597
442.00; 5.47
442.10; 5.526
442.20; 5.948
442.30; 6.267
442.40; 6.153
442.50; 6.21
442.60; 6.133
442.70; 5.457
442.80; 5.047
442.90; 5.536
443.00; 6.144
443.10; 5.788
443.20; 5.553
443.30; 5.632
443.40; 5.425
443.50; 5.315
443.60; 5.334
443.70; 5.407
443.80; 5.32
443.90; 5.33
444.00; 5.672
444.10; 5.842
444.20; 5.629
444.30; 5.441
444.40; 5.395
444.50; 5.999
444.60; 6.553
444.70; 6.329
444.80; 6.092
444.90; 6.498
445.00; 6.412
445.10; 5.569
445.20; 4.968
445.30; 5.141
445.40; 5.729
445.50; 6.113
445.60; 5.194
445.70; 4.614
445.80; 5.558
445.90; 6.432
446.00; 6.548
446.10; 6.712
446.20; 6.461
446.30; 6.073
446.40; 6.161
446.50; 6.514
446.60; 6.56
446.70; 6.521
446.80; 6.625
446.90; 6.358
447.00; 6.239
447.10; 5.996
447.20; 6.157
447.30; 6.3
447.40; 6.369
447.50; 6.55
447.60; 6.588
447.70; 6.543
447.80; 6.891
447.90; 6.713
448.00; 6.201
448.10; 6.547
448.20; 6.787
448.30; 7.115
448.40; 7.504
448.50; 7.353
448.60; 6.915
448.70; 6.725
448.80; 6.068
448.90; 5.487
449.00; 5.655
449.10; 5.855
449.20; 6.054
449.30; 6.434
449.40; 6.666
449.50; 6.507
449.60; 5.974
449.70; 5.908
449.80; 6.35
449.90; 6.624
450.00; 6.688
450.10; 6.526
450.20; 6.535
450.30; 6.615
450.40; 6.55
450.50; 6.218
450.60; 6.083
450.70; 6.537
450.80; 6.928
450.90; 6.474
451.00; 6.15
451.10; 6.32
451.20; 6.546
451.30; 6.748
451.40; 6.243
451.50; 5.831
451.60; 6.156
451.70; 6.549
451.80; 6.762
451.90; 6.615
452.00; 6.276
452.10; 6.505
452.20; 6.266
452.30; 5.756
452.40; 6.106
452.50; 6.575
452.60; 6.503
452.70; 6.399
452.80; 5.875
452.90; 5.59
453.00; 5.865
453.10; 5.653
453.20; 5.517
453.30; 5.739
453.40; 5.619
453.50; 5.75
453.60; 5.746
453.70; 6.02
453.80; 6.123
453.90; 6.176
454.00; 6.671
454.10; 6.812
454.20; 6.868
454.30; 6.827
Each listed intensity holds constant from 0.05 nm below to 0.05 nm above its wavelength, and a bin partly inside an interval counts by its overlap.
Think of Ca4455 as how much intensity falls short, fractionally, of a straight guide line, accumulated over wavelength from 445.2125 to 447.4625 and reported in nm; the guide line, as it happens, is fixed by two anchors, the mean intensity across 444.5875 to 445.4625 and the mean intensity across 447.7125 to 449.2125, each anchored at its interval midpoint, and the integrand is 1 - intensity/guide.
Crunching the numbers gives 0.02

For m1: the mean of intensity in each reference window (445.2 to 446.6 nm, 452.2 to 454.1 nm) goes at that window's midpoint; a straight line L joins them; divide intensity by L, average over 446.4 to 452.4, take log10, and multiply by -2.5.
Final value -0.08 mag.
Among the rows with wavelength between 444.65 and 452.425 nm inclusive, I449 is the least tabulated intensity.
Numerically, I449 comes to 4.614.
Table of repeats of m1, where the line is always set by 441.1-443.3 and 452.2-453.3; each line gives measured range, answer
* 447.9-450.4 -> -0.10 mag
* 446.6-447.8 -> -0.11 mag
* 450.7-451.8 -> -0.08 mag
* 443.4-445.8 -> 0.02 mag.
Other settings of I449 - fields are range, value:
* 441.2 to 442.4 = 5.252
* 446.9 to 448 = 5.996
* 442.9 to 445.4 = 4.968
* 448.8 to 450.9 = 5.487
